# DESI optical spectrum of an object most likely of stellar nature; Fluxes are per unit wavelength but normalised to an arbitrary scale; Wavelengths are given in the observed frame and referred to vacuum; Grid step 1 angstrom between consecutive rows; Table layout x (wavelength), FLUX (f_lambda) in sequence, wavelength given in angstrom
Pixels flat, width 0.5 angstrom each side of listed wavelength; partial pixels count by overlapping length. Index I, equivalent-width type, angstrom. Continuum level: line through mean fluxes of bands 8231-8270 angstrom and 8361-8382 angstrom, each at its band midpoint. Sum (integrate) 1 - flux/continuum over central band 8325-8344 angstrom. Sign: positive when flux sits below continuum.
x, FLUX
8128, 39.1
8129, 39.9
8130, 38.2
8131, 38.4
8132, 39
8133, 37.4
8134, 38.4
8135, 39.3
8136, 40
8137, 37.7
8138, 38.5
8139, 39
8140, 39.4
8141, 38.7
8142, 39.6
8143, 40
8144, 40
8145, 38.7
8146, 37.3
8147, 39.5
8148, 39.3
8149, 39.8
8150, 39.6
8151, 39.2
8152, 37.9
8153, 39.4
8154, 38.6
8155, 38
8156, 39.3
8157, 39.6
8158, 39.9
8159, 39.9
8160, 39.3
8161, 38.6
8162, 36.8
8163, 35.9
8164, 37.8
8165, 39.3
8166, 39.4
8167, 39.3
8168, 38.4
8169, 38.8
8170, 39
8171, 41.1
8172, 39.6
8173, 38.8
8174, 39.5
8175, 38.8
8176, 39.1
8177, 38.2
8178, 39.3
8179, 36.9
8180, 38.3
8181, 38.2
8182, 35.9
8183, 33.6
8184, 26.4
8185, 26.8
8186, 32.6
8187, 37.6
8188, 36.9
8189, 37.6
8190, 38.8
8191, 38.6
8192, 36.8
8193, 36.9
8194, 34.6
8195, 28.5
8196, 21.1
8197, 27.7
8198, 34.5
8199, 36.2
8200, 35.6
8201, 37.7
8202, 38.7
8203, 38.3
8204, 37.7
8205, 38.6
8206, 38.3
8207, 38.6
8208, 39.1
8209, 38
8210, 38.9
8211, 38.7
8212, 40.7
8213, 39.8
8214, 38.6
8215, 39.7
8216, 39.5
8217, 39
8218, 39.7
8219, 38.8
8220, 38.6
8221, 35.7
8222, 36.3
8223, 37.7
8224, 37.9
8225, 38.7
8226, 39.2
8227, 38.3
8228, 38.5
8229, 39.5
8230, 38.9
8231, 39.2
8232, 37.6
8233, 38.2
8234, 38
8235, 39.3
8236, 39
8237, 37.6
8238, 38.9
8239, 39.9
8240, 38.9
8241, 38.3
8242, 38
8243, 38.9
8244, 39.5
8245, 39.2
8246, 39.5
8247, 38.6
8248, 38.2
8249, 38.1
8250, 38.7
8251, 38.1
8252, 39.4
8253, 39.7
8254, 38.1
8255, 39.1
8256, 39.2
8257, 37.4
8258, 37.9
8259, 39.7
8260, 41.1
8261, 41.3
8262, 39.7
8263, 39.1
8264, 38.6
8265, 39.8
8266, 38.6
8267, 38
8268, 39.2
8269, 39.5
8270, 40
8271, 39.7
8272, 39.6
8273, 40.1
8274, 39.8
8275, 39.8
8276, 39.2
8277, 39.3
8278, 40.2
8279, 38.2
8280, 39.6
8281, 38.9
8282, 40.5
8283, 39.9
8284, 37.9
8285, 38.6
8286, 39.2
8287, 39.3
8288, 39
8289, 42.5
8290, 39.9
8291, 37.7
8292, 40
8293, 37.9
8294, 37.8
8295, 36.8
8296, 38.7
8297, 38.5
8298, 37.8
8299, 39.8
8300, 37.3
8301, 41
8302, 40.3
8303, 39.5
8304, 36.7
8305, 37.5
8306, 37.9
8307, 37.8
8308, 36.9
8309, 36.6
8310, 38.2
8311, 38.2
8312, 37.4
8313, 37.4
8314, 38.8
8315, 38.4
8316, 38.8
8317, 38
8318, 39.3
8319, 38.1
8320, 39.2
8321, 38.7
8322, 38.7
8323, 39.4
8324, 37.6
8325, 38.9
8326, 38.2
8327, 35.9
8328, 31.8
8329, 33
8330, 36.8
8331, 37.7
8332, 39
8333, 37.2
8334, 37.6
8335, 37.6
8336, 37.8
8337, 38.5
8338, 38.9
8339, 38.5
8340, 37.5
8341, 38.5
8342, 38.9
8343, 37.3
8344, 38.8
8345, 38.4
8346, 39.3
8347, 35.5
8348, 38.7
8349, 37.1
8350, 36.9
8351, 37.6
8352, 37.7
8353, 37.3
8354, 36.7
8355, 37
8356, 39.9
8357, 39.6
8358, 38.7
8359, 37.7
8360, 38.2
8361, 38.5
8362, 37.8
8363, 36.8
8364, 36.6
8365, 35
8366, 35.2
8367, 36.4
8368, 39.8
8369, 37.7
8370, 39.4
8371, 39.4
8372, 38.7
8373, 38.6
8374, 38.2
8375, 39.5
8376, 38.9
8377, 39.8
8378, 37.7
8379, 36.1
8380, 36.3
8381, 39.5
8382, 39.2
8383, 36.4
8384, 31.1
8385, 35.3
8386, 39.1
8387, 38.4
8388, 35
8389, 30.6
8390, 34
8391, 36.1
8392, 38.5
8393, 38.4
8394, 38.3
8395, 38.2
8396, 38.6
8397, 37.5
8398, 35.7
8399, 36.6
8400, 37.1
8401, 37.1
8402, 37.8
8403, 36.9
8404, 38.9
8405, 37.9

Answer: 0.4 angstrom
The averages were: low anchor 38.9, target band 37.3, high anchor 37.9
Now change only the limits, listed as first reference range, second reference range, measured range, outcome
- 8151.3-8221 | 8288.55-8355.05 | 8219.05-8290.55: -2.48 angstrom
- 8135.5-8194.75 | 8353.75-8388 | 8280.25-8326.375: -0.99 angstrom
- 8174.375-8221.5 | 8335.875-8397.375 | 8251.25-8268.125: -1.01 angstrom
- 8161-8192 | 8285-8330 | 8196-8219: -0.04 angstrom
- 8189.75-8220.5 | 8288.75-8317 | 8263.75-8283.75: -0.77 angstrom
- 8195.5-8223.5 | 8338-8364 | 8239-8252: -0.47 angstrom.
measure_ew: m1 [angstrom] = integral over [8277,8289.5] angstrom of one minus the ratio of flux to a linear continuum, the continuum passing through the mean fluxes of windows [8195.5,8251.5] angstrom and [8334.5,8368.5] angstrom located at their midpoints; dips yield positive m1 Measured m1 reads -0.53 angstrom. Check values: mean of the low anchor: 37.9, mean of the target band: 39.5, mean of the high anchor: 37.8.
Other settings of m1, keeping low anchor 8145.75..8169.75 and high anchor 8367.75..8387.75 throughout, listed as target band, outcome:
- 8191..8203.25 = 1.48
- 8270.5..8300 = -0.67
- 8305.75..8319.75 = 0.06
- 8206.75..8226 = -0.04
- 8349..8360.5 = 0.03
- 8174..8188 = 1.09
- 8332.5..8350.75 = 0.05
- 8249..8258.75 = -0.05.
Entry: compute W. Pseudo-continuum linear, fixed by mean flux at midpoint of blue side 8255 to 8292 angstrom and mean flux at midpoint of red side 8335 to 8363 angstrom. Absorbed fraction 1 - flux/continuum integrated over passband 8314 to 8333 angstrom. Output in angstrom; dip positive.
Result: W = 0.4 angstrom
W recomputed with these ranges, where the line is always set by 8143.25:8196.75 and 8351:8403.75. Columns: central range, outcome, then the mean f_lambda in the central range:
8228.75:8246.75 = -0.7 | 38.8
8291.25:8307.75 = -0.5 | 38.4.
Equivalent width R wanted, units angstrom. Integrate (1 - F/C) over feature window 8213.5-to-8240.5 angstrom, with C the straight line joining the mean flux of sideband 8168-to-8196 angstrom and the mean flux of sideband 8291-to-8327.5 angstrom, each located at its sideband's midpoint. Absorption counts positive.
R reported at -1.1 angstrom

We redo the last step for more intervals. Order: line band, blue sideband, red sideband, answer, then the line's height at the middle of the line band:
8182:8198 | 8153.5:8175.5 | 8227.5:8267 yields 2.38 angstrom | 38.9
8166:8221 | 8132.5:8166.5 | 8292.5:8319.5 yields 2.39 angstrom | 38.7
